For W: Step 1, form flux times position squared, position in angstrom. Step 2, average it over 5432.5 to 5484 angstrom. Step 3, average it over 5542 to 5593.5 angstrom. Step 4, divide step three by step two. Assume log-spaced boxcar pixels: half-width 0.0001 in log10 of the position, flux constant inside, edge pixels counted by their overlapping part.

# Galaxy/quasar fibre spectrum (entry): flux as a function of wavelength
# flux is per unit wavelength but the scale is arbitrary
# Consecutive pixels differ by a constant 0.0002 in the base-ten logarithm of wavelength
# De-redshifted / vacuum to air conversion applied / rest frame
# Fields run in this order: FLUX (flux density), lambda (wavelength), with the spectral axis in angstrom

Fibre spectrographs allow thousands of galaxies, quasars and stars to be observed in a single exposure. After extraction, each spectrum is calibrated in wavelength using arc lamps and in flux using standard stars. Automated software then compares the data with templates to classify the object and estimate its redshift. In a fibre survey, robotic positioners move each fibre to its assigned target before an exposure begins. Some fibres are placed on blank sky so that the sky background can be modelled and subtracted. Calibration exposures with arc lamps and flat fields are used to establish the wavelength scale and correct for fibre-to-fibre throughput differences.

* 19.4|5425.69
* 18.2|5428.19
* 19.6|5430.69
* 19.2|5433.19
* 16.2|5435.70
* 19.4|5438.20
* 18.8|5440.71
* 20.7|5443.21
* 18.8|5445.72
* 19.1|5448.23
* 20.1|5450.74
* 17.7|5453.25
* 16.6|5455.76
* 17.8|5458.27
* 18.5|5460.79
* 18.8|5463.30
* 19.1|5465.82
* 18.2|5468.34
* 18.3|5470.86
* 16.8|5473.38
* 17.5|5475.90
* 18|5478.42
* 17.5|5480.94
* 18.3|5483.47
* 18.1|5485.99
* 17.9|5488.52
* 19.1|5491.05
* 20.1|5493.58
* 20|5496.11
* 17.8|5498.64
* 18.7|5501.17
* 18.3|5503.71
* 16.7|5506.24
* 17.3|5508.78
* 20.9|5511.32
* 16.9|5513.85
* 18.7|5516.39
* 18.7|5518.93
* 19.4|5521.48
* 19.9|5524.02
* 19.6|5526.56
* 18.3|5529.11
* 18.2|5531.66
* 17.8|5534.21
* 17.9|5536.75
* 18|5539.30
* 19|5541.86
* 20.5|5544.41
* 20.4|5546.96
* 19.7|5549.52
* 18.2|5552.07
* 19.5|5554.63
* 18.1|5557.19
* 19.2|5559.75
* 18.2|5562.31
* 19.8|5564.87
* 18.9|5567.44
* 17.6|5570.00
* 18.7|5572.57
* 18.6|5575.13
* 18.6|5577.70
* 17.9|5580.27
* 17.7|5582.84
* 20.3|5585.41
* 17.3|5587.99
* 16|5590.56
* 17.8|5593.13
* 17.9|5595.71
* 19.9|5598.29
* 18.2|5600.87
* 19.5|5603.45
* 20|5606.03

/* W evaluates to 1.06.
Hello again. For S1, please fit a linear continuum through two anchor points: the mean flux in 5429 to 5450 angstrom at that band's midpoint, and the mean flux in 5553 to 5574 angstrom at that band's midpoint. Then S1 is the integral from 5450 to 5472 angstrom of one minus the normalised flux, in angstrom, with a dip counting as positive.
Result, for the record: 0.7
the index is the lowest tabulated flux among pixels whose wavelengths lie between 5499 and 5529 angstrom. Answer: 16.7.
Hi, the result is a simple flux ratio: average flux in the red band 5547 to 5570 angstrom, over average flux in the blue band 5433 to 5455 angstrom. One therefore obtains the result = 1.01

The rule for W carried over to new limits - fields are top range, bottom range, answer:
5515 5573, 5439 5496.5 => 1.05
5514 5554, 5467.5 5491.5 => 1.08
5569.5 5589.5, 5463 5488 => 1.06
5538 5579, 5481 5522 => 1.04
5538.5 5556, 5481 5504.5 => 1.06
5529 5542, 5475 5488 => 1.03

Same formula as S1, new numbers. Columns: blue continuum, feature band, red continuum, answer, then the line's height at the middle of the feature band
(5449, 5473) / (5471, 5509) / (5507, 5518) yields 0.4 angstrom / 18.3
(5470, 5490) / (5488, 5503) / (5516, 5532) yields -0.6 angstrom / 18.2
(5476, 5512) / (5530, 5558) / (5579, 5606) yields -0.7 angstrom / 18.4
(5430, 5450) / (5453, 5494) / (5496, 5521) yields 1.2 angstrom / 18.7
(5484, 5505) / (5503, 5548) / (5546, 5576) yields 0.3 angstrom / 18.8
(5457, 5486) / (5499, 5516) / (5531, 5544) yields 0.1 angstrom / 18.2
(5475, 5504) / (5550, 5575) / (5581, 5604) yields -0.6 angstrom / 18.3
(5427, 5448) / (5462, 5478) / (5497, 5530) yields 0.5 angstrom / 18.7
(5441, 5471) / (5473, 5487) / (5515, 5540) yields 0.7 angstrom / 18.7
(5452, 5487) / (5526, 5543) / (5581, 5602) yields -0.3 angstrom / 18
